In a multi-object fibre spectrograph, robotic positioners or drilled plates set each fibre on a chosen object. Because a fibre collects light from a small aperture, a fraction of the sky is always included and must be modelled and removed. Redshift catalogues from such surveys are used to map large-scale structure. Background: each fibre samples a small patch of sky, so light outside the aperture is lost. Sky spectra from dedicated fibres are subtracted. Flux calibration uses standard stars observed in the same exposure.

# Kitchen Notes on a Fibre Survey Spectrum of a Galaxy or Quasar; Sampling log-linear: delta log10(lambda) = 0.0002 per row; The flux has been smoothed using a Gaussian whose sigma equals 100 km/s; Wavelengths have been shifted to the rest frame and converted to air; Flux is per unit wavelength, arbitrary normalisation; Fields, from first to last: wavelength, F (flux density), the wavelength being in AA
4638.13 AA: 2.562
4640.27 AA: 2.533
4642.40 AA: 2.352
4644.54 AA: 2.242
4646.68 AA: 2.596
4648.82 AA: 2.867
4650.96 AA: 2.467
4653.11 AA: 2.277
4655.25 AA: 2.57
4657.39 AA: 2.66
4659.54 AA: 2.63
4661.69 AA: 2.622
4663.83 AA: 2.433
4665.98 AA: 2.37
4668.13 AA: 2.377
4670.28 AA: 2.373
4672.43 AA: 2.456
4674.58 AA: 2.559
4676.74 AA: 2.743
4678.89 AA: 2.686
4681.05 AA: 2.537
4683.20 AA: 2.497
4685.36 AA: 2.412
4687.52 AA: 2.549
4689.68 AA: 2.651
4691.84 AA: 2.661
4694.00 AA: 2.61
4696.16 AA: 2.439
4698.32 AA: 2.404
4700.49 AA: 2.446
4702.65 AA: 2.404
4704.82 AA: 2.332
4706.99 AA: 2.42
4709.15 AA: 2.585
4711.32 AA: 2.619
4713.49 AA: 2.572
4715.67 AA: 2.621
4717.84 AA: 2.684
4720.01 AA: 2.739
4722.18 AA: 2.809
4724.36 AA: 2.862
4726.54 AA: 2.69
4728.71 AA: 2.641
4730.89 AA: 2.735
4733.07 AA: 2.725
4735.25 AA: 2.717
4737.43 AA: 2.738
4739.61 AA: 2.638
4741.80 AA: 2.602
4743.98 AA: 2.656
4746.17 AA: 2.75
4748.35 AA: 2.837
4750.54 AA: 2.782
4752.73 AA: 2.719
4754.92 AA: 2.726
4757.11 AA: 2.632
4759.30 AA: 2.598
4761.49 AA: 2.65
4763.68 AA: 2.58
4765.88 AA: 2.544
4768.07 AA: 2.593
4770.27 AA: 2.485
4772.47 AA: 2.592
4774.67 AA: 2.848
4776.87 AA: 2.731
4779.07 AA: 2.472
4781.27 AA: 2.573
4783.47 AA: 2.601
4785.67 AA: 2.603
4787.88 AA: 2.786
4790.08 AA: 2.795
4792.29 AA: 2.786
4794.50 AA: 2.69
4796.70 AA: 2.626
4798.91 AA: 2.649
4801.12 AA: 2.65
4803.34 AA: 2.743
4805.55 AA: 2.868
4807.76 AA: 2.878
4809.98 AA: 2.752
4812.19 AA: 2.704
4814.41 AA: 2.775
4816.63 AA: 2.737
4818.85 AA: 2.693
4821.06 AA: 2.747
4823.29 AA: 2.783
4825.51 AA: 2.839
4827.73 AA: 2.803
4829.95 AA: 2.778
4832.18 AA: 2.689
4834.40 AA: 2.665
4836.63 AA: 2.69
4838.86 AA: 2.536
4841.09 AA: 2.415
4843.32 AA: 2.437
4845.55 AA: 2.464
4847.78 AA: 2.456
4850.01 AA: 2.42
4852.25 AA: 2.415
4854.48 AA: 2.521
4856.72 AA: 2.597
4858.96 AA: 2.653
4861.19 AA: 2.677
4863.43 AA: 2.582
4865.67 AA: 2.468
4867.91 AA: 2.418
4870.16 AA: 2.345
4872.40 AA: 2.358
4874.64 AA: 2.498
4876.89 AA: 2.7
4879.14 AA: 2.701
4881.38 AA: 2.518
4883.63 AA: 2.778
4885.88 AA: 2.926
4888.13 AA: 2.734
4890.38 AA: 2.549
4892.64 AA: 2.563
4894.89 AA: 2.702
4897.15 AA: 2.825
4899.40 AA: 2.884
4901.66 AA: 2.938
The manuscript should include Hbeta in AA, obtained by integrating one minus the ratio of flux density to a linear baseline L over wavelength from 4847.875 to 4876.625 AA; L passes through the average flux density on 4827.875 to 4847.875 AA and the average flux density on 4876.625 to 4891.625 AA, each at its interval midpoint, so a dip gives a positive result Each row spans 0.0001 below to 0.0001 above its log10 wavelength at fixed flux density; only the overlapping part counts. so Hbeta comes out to 1.6 AA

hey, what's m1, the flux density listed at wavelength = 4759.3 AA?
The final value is 2.598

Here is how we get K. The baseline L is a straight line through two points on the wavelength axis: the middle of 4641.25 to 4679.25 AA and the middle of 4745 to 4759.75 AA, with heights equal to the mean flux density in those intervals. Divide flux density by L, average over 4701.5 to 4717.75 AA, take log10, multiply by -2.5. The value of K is 0.05 mag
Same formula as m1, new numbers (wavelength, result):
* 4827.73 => 2.803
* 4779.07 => 2.472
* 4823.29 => 2.783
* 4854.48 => 2.521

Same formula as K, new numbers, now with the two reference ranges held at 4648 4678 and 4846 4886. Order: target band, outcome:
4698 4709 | 0.050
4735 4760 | -0.069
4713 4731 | -0.073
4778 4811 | -0.066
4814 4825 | -0.085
